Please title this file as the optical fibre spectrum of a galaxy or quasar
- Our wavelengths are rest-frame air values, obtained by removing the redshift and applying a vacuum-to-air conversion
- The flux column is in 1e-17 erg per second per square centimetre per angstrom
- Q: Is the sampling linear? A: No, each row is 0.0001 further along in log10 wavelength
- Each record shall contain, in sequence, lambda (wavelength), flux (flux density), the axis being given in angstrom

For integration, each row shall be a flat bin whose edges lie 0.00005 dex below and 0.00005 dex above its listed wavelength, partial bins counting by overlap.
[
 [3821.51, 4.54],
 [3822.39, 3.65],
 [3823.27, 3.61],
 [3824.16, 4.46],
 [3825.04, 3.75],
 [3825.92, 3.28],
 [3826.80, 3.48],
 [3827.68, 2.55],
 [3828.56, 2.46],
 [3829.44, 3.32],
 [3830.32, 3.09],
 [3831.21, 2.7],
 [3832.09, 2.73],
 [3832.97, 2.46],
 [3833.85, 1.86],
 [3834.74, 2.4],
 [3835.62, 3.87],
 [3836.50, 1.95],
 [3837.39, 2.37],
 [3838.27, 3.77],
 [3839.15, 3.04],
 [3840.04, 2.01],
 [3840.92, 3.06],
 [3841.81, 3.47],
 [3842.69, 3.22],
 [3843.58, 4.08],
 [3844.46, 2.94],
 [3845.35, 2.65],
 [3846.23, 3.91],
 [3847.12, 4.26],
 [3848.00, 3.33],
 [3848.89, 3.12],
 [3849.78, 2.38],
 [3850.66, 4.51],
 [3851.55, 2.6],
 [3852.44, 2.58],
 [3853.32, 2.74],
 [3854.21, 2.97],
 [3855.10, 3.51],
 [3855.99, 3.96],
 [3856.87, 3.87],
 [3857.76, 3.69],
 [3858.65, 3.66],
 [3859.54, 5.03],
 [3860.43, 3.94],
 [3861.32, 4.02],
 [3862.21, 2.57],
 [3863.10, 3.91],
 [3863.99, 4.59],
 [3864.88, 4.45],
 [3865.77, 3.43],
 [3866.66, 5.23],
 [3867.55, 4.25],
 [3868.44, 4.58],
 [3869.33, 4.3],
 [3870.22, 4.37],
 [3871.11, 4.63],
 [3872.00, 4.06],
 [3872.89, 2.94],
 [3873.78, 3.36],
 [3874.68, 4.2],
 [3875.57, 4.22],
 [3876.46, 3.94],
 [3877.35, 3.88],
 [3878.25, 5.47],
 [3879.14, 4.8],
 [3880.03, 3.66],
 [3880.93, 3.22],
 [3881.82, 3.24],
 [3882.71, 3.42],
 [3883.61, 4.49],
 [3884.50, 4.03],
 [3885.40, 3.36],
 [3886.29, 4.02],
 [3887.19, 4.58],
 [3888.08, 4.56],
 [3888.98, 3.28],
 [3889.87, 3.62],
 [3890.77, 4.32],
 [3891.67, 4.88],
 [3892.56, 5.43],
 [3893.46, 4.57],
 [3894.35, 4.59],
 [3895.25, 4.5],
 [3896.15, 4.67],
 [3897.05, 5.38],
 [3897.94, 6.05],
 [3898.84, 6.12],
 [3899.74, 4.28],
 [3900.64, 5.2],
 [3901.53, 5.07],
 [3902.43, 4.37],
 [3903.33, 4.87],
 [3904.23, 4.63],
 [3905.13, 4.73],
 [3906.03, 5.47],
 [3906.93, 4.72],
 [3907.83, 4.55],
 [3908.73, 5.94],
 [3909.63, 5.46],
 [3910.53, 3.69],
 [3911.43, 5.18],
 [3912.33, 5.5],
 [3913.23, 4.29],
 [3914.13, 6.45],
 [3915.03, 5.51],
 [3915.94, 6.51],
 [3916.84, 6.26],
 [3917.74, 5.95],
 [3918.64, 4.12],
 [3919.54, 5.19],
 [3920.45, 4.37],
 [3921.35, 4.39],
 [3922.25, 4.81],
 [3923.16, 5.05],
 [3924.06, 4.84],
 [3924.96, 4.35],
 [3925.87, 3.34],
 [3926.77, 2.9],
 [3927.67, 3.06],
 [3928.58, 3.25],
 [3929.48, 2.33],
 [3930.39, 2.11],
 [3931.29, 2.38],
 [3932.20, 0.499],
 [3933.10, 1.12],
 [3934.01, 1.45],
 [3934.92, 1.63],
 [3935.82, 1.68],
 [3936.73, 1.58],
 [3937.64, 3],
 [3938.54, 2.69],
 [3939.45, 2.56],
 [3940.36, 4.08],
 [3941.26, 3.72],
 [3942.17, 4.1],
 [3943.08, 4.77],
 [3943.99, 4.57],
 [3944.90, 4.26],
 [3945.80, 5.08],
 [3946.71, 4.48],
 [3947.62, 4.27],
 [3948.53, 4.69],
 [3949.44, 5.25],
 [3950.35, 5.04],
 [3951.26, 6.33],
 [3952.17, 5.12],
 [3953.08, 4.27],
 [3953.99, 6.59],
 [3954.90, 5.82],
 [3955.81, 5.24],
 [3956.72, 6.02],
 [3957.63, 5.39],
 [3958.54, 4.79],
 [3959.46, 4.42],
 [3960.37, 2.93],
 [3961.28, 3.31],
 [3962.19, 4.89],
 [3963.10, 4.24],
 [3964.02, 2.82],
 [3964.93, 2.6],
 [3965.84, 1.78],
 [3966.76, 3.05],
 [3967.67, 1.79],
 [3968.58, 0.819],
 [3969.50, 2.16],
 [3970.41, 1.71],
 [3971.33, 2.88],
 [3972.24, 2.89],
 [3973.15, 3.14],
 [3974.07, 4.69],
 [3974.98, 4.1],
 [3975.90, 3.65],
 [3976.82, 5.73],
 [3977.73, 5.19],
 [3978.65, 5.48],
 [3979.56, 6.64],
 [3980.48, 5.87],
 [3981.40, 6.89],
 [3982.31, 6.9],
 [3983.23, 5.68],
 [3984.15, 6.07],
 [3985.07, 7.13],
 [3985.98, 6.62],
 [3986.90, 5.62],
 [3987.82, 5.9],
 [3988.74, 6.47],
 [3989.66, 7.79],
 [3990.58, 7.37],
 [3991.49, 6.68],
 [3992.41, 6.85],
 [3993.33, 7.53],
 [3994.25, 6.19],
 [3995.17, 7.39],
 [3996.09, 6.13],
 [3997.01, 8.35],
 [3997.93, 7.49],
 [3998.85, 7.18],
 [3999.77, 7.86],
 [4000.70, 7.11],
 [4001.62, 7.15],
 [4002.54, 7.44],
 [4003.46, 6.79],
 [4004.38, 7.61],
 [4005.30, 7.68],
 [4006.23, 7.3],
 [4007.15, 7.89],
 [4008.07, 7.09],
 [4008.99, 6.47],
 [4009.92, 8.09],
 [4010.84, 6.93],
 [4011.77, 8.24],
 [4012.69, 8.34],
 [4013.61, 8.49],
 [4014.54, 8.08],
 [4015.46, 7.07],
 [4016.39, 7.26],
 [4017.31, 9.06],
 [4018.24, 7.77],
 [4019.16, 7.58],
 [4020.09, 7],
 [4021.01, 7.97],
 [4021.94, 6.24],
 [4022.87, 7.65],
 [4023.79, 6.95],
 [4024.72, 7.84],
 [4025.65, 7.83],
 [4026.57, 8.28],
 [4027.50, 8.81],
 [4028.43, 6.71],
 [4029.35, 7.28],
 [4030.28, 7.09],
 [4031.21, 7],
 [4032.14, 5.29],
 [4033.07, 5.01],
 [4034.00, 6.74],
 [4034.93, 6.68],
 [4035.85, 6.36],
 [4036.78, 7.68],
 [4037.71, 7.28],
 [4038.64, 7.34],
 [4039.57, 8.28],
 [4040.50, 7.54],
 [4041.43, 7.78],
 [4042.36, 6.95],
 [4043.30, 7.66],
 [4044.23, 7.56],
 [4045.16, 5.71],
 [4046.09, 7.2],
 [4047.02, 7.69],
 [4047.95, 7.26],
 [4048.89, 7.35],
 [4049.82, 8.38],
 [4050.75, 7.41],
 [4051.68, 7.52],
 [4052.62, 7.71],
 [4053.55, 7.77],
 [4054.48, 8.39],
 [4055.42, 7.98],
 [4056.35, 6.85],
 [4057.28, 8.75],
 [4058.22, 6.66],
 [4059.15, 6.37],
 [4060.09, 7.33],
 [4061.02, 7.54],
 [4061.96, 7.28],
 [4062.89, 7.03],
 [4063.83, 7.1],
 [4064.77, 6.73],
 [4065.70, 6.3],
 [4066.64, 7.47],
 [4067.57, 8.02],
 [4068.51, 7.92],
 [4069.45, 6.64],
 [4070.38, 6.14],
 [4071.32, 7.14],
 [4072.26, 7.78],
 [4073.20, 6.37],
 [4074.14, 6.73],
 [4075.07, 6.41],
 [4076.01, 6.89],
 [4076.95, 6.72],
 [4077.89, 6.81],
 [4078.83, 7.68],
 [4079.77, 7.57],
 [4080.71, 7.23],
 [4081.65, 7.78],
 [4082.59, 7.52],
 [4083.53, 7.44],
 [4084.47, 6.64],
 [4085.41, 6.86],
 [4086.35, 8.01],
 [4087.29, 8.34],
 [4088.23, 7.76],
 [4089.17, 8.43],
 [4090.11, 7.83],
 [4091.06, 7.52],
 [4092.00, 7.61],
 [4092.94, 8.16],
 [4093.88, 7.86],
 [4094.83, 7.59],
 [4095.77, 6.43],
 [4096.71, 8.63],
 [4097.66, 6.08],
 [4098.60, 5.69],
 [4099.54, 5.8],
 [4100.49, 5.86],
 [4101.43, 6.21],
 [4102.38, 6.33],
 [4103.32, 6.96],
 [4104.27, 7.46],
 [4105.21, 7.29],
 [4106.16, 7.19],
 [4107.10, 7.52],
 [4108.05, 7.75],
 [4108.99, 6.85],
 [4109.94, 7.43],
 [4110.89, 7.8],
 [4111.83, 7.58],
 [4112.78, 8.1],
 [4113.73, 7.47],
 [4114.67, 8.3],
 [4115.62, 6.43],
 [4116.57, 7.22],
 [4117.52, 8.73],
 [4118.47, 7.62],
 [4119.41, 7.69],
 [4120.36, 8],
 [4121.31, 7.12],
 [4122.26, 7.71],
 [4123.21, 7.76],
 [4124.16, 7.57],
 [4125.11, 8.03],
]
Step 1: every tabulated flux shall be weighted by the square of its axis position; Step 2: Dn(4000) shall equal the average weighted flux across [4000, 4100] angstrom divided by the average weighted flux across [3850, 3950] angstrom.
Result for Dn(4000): 1.9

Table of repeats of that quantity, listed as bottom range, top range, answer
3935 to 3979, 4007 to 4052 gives 1.95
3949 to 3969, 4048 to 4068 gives 1.85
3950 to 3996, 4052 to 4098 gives 1.55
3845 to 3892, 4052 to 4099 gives 2.10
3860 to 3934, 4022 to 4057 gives 1.83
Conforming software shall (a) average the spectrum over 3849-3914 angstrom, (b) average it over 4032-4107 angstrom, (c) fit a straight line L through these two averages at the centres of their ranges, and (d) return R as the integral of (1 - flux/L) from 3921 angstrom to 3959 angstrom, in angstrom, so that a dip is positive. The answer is 9.7 angstrom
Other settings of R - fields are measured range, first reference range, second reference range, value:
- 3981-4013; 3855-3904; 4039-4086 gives -4.5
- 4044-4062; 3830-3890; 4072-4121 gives -2.2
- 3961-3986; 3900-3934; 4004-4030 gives 8.2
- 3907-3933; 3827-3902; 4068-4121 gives 1.5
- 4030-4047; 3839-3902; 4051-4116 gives -1.0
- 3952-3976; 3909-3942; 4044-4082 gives 4.9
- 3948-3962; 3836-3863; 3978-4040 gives 2.0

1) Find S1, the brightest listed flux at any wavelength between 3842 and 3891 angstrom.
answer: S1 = 5.47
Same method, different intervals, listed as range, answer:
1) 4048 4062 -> 8.75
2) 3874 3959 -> 6.59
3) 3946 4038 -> 9.06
